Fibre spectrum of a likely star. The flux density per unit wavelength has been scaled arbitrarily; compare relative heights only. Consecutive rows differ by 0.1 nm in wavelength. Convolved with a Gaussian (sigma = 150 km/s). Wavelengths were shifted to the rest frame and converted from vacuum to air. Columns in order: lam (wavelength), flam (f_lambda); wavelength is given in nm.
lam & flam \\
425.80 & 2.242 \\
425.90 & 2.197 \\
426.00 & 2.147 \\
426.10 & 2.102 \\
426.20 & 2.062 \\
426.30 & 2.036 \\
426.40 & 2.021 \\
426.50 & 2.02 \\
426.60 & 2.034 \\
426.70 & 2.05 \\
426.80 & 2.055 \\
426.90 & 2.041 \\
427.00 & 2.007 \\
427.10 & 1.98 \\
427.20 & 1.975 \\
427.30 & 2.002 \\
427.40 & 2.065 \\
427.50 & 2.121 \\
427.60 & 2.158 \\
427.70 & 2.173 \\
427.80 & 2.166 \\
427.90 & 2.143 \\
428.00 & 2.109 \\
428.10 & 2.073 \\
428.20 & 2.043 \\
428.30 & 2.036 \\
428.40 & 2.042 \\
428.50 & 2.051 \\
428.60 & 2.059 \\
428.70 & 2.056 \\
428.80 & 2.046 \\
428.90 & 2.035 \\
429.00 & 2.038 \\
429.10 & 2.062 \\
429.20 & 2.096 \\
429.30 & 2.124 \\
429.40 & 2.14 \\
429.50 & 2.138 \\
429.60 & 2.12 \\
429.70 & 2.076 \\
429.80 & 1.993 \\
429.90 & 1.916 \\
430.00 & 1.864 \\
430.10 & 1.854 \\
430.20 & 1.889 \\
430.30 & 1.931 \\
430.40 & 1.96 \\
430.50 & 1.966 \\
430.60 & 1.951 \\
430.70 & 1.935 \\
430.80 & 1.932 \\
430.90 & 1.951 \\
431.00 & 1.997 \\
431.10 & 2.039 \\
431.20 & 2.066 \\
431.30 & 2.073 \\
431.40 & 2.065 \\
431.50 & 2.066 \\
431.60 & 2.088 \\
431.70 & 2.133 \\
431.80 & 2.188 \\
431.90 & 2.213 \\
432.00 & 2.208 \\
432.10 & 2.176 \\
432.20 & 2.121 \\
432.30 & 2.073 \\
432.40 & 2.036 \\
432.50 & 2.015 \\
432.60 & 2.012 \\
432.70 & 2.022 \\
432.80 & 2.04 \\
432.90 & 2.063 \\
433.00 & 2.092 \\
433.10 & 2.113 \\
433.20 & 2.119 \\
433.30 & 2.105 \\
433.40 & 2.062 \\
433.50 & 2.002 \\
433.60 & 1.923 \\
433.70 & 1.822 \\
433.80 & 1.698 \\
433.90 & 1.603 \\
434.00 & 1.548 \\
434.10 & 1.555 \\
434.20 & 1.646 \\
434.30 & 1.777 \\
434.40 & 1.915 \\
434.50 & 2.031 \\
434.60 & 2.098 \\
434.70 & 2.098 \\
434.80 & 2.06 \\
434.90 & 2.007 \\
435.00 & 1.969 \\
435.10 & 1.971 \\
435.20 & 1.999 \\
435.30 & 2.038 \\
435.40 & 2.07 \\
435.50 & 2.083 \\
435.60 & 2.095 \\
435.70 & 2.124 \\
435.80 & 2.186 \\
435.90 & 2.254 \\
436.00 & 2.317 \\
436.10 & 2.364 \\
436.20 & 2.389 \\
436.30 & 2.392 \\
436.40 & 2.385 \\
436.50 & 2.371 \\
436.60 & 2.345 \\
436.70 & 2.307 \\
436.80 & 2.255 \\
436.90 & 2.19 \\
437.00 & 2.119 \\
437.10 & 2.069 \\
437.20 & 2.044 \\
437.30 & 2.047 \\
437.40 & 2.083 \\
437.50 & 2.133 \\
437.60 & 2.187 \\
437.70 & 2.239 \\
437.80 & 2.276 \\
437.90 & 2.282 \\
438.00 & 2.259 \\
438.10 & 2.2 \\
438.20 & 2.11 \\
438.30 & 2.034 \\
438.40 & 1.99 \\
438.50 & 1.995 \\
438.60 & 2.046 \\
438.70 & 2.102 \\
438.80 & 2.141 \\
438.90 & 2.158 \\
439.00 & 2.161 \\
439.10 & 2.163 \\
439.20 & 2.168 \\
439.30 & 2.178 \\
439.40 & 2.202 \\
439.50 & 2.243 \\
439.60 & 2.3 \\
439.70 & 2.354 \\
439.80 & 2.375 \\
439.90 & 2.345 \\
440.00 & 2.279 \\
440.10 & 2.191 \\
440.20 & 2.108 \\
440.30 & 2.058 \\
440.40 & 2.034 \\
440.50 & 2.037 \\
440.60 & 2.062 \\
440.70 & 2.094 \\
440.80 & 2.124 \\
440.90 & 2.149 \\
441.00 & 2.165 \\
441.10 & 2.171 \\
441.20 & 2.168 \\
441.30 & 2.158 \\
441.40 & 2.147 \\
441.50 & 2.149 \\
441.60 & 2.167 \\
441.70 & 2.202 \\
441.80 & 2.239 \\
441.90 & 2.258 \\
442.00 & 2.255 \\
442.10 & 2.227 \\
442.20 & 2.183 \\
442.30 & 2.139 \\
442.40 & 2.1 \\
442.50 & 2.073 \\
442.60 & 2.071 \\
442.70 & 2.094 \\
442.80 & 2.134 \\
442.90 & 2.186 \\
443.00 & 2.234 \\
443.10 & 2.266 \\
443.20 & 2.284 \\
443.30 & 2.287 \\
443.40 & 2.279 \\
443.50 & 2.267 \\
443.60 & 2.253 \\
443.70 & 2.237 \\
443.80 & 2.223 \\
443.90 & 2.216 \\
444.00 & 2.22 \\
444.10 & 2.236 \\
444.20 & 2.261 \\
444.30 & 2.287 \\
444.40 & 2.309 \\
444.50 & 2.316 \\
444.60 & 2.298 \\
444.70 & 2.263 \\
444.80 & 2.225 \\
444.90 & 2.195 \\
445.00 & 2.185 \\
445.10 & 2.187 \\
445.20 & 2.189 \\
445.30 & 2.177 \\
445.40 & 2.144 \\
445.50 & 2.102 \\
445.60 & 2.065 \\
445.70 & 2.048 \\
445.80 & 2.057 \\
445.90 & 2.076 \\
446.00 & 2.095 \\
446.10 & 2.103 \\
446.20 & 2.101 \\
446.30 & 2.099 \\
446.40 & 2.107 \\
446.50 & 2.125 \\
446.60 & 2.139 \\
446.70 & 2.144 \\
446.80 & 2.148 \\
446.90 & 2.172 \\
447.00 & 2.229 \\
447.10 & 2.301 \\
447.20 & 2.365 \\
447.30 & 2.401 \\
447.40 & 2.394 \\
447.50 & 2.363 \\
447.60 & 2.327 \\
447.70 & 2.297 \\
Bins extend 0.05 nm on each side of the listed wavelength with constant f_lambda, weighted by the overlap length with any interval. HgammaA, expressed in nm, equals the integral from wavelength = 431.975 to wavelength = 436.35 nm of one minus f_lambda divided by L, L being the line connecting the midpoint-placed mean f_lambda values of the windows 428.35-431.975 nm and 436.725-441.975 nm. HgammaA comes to 0.129 nm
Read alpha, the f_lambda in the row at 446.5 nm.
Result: 2.125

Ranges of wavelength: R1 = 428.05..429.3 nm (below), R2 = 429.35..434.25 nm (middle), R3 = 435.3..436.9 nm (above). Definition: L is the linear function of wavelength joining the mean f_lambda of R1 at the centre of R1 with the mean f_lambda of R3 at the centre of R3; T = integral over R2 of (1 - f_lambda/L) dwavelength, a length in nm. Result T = 0.33 nm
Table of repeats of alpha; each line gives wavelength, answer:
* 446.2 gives 2.101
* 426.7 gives 2.05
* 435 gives 1.969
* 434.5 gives 2.031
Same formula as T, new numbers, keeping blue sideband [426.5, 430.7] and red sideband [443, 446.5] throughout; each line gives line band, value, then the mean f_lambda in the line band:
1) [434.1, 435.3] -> 0.09 nm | 1.95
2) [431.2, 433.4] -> -0.02 nm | 2.09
